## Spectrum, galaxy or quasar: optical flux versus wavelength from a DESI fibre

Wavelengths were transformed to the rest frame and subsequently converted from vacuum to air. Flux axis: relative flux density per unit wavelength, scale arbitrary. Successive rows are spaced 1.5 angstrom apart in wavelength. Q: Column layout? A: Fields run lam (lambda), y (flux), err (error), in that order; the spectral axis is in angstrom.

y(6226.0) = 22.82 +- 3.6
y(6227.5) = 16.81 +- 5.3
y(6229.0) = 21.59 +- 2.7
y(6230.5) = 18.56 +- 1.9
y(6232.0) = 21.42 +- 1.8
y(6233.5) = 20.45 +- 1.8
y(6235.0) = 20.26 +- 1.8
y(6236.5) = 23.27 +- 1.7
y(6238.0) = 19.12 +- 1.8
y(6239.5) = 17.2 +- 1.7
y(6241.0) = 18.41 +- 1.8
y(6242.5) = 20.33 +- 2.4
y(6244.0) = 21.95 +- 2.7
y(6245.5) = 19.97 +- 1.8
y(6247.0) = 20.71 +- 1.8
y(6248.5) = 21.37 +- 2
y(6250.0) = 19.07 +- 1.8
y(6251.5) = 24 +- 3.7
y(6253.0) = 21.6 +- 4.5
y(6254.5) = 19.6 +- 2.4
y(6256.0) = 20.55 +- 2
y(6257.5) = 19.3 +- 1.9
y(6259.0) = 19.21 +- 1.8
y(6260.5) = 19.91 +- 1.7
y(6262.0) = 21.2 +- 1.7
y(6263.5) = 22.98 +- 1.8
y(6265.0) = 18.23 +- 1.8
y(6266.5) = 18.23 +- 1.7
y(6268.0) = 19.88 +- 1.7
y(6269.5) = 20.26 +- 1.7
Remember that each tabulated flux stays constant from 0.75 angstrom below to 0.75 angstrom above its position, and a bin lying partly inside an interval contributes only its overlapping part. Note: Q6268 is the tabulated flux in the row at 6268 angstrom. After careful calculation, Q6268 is 19.88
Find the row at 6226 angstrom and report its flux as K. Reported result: 22.82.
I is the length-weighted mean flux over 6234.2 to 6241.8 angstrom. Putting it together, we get 19.7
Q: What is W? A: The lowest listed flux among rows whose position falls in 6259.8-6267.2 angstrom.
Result 18.23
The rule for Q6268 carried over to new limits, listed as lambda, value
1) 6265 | 18.23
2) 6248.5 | 21.37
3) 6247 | 20.71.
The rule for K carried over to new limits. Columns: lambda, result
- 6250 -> 19.07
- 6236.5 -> 23.27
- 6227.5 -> 16.81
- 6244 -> 21.95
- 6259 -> 19.21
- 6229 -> 21.59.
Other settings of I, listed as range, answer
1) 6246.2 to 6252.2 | 21.3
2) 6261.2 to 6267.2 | 20.2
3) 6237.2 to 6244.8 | 19.4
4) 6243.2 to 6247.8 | 20.9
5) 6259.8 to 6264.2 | 21.4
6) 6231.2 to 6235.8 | 20.7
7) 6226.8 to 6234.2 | 19.8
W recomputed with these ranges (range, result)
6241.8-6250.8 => 19.07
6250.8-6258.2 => 19.3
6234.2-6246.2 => 17.2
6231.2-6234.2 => 20.45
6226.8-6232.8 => 16.81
